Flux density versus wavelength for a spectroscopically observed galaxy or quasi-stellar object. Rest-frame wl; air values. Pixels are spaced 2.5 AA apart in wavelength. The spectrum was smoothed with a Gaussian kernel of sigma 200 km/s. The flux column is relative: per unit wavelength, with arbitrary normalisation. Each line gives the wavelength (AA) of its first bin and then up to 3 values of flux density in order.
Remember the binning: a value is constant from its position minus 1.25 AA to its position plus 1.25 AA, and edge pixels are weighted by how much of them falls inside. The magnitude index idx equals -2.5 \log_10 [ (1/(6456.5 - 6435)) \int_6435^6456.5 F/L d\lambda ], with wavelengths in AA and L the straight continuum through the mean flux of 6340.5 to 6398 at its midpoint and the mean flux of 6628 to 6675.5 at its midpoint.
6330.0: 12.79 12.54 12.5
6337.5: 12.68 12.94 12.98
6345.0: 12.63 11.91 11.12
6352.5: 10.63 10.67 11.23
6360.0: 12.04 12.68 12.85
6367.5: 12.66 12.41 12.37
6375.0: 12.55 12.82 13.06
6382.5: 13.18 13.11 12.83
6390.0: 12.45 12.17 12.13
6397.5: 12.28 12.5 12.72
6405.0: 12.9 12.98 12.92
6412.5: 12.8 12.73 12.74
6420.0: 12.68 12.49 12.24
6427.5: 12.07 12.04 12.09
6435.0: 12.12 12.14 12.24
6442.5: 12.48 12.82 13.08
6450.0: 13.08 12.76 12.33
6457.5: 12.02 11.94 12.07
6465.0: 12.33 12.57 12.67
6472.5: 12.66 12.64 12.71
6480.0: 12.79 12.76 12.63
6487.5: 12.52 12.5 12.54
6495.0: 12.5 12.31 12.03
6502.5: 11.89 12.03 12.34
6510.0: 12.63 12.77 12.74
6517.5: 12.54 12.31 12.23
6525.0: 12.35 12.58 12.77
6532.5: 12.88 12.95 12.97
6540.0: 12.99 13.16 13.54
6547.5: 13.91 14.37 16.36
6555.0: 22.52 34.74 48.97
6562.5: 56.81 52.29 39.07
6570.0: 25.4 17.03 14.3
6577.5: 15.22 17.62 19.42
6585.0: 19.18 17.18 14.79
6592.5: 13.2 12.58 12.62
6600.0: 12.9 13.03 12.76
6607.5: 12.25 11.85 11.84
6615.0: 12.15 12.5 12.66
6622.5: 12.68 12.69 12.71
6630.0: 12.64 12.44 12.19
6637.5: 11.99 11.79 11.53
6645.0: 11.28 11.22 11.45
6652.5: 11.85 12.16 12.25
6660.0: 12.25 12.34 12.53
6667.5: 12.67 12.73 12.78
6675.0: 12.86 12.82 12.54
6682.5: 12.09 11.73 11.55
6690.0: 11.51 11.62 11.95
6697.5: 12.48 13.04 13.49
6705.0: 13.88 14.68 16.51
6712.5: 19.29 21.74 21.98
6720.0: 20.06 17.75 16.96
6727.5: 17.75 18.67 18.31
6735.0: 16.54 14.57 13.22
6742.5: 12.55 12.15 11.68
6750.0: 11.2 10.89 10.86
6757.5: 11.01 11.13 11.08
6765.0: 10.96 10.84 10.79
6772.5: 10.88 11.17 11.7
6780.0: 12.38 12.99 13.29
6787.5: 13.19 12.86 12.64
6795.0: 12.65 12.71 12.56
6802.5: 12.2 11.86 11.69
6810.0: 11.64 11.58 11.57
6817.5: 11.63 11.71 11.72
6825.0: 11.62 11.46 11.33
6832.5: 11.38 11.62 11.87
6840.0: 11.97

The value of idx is -0.03 mag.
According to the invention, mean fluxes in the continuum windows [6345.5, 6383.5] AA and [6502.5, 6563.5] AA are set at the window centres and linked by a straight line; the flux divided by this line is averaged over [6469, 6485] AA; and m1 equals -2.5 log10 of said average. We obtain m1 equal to 0.23 mag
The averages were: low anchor 12.1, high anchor 17.4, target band 12.7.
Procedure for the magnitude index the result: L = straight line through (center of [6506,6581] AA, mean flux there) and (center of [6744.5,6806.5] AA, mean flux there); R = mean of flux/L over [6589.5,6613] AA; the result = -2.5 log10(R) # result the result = 0.360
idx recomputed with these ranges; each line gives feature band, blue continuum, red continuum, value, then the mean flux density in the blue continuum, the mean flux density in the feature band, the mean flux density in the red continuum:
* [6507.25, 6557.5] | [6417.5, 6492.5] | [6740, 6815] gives -0.15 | 12.5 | 14.1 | 11.9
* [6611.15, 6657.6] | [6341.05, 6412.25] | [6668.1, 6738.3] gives 0.20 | 12.4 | 12.1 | 15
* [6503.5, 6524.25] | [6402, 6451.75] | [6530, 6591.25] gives 0.45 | 12.6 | 12.4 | 22.2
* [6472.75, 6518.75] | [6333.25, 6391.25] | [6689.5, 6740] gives 0.11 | 12.4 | 12.5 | 16.1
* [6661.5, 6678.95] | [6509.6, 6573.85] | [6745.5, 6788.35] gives 0.21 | 20.6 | 12.7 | 11.5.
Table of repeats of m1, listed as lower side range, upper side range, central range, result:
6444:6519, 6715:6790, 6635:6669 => 0.117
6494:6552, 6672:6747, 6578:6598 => -0.179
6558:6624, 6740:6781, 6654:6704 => 0.248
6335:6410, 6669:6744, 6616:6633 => 0.136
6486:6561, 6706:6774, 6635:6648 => 0.258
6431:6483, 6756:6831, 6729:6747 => -0.244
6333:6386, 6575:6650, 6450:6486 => 0.021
